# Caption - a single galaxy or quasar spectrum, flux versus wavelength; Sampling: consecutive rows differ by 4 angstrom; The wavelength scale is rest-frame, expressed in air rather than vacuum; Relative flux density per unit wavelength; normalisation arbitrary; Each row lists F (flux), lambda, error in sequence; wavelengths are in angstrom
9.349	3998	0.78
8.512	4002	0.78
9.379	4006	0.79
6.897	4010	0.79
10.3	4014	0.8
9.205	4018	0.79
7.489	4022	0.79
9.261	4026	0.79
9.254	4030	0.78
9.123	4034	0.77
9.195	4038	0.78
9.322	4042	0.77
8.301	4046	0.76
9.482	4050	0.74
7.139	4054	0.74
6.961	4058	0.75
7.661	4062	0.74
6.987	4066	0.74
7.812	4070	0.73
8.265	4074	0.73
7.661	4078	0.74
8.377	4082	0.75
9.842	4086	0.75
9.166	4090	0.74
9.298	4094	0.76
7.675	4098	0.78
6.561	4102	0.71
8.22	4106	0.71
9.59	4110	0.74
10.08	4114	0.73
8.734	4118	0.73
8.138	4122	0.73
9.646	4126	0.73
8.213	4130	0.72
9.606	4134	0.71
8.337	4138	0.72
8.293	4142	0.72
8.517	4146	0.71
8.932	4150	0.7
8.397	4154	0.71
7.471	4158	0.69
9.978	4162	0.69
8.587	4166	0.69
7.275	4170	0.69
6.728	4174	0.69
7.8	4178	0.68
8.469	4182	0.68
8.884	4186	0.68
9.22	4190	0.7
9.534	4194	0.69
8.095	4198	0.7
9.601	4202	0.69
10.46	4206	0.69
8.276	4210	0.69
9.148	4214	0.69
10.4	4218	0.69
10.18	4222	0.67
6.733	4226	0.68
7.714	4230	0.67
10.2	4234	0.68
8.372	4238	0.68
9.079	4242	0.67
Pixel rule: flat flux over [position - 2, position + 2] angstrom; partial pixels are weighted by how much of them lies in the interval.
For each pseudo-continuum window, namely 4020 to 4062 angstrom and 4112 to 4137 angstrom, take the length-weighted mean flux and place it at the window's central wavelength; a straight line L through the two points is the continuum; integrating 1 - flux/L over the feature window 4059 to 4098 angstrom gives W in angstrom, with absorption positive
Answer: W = 2.1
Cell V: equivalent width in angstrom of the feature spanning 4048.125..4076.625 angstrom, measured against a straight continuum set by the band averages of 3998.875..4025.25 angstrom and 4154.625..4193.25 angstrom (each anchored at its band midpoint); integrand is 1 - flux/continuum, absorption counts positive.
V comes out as 2.7 angstrom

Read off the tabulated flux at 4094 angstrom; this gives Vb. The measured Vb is 9.298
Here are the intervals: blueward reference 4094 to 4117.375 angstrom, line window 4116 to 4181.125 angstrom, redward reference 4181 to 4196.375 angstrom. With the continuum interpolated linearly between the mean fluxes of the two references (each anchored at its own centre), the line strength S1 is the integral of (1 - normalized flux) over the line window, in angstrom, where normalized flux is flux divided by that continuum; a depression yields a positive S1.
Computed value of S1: 2.7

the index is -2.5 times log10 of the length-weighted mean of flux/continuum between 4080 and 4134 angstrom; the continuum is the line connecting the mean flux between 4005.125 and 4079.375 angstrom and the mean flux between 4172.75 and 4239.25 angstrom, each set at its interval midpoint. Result -0.02 mag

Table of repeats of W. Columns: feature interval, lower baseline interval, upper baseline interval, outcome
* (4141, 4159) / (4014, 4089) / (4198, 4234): 0.9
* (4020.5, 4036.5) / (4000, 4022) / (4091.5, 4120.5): -0.2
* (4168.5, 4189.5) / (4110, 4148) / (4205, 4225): 3.0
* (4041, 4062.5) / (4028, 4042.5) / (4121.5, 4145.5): 2.4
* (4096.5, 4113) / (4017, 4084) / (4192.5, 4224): 1.1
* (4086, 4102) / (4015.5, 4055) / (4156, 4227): 0.4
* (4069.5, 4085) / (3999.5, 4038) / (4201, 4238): 1.3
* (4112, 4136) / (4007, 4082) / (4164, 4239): -1.5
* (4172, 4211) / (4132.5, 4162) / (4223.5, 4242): -1.1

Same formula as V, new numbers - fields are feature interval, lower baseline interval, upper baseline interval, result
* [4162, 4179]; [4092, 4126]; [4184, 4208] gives 2.29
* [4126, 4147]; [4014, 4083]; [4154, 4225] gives -0.15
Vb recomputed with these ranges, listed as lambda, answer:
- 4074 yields 8.265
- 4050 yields 9.482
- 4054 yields 7.139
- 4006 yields 9.379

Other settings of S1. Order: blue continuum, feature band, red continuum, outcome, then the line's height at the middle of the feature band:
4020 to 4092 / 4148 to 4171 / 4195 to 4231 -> 0.8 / 8.8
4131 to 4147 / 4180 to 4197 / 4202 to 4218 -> 0.5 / 9.23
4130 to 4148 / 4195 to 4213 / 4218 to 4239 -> -0.7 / 8.77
